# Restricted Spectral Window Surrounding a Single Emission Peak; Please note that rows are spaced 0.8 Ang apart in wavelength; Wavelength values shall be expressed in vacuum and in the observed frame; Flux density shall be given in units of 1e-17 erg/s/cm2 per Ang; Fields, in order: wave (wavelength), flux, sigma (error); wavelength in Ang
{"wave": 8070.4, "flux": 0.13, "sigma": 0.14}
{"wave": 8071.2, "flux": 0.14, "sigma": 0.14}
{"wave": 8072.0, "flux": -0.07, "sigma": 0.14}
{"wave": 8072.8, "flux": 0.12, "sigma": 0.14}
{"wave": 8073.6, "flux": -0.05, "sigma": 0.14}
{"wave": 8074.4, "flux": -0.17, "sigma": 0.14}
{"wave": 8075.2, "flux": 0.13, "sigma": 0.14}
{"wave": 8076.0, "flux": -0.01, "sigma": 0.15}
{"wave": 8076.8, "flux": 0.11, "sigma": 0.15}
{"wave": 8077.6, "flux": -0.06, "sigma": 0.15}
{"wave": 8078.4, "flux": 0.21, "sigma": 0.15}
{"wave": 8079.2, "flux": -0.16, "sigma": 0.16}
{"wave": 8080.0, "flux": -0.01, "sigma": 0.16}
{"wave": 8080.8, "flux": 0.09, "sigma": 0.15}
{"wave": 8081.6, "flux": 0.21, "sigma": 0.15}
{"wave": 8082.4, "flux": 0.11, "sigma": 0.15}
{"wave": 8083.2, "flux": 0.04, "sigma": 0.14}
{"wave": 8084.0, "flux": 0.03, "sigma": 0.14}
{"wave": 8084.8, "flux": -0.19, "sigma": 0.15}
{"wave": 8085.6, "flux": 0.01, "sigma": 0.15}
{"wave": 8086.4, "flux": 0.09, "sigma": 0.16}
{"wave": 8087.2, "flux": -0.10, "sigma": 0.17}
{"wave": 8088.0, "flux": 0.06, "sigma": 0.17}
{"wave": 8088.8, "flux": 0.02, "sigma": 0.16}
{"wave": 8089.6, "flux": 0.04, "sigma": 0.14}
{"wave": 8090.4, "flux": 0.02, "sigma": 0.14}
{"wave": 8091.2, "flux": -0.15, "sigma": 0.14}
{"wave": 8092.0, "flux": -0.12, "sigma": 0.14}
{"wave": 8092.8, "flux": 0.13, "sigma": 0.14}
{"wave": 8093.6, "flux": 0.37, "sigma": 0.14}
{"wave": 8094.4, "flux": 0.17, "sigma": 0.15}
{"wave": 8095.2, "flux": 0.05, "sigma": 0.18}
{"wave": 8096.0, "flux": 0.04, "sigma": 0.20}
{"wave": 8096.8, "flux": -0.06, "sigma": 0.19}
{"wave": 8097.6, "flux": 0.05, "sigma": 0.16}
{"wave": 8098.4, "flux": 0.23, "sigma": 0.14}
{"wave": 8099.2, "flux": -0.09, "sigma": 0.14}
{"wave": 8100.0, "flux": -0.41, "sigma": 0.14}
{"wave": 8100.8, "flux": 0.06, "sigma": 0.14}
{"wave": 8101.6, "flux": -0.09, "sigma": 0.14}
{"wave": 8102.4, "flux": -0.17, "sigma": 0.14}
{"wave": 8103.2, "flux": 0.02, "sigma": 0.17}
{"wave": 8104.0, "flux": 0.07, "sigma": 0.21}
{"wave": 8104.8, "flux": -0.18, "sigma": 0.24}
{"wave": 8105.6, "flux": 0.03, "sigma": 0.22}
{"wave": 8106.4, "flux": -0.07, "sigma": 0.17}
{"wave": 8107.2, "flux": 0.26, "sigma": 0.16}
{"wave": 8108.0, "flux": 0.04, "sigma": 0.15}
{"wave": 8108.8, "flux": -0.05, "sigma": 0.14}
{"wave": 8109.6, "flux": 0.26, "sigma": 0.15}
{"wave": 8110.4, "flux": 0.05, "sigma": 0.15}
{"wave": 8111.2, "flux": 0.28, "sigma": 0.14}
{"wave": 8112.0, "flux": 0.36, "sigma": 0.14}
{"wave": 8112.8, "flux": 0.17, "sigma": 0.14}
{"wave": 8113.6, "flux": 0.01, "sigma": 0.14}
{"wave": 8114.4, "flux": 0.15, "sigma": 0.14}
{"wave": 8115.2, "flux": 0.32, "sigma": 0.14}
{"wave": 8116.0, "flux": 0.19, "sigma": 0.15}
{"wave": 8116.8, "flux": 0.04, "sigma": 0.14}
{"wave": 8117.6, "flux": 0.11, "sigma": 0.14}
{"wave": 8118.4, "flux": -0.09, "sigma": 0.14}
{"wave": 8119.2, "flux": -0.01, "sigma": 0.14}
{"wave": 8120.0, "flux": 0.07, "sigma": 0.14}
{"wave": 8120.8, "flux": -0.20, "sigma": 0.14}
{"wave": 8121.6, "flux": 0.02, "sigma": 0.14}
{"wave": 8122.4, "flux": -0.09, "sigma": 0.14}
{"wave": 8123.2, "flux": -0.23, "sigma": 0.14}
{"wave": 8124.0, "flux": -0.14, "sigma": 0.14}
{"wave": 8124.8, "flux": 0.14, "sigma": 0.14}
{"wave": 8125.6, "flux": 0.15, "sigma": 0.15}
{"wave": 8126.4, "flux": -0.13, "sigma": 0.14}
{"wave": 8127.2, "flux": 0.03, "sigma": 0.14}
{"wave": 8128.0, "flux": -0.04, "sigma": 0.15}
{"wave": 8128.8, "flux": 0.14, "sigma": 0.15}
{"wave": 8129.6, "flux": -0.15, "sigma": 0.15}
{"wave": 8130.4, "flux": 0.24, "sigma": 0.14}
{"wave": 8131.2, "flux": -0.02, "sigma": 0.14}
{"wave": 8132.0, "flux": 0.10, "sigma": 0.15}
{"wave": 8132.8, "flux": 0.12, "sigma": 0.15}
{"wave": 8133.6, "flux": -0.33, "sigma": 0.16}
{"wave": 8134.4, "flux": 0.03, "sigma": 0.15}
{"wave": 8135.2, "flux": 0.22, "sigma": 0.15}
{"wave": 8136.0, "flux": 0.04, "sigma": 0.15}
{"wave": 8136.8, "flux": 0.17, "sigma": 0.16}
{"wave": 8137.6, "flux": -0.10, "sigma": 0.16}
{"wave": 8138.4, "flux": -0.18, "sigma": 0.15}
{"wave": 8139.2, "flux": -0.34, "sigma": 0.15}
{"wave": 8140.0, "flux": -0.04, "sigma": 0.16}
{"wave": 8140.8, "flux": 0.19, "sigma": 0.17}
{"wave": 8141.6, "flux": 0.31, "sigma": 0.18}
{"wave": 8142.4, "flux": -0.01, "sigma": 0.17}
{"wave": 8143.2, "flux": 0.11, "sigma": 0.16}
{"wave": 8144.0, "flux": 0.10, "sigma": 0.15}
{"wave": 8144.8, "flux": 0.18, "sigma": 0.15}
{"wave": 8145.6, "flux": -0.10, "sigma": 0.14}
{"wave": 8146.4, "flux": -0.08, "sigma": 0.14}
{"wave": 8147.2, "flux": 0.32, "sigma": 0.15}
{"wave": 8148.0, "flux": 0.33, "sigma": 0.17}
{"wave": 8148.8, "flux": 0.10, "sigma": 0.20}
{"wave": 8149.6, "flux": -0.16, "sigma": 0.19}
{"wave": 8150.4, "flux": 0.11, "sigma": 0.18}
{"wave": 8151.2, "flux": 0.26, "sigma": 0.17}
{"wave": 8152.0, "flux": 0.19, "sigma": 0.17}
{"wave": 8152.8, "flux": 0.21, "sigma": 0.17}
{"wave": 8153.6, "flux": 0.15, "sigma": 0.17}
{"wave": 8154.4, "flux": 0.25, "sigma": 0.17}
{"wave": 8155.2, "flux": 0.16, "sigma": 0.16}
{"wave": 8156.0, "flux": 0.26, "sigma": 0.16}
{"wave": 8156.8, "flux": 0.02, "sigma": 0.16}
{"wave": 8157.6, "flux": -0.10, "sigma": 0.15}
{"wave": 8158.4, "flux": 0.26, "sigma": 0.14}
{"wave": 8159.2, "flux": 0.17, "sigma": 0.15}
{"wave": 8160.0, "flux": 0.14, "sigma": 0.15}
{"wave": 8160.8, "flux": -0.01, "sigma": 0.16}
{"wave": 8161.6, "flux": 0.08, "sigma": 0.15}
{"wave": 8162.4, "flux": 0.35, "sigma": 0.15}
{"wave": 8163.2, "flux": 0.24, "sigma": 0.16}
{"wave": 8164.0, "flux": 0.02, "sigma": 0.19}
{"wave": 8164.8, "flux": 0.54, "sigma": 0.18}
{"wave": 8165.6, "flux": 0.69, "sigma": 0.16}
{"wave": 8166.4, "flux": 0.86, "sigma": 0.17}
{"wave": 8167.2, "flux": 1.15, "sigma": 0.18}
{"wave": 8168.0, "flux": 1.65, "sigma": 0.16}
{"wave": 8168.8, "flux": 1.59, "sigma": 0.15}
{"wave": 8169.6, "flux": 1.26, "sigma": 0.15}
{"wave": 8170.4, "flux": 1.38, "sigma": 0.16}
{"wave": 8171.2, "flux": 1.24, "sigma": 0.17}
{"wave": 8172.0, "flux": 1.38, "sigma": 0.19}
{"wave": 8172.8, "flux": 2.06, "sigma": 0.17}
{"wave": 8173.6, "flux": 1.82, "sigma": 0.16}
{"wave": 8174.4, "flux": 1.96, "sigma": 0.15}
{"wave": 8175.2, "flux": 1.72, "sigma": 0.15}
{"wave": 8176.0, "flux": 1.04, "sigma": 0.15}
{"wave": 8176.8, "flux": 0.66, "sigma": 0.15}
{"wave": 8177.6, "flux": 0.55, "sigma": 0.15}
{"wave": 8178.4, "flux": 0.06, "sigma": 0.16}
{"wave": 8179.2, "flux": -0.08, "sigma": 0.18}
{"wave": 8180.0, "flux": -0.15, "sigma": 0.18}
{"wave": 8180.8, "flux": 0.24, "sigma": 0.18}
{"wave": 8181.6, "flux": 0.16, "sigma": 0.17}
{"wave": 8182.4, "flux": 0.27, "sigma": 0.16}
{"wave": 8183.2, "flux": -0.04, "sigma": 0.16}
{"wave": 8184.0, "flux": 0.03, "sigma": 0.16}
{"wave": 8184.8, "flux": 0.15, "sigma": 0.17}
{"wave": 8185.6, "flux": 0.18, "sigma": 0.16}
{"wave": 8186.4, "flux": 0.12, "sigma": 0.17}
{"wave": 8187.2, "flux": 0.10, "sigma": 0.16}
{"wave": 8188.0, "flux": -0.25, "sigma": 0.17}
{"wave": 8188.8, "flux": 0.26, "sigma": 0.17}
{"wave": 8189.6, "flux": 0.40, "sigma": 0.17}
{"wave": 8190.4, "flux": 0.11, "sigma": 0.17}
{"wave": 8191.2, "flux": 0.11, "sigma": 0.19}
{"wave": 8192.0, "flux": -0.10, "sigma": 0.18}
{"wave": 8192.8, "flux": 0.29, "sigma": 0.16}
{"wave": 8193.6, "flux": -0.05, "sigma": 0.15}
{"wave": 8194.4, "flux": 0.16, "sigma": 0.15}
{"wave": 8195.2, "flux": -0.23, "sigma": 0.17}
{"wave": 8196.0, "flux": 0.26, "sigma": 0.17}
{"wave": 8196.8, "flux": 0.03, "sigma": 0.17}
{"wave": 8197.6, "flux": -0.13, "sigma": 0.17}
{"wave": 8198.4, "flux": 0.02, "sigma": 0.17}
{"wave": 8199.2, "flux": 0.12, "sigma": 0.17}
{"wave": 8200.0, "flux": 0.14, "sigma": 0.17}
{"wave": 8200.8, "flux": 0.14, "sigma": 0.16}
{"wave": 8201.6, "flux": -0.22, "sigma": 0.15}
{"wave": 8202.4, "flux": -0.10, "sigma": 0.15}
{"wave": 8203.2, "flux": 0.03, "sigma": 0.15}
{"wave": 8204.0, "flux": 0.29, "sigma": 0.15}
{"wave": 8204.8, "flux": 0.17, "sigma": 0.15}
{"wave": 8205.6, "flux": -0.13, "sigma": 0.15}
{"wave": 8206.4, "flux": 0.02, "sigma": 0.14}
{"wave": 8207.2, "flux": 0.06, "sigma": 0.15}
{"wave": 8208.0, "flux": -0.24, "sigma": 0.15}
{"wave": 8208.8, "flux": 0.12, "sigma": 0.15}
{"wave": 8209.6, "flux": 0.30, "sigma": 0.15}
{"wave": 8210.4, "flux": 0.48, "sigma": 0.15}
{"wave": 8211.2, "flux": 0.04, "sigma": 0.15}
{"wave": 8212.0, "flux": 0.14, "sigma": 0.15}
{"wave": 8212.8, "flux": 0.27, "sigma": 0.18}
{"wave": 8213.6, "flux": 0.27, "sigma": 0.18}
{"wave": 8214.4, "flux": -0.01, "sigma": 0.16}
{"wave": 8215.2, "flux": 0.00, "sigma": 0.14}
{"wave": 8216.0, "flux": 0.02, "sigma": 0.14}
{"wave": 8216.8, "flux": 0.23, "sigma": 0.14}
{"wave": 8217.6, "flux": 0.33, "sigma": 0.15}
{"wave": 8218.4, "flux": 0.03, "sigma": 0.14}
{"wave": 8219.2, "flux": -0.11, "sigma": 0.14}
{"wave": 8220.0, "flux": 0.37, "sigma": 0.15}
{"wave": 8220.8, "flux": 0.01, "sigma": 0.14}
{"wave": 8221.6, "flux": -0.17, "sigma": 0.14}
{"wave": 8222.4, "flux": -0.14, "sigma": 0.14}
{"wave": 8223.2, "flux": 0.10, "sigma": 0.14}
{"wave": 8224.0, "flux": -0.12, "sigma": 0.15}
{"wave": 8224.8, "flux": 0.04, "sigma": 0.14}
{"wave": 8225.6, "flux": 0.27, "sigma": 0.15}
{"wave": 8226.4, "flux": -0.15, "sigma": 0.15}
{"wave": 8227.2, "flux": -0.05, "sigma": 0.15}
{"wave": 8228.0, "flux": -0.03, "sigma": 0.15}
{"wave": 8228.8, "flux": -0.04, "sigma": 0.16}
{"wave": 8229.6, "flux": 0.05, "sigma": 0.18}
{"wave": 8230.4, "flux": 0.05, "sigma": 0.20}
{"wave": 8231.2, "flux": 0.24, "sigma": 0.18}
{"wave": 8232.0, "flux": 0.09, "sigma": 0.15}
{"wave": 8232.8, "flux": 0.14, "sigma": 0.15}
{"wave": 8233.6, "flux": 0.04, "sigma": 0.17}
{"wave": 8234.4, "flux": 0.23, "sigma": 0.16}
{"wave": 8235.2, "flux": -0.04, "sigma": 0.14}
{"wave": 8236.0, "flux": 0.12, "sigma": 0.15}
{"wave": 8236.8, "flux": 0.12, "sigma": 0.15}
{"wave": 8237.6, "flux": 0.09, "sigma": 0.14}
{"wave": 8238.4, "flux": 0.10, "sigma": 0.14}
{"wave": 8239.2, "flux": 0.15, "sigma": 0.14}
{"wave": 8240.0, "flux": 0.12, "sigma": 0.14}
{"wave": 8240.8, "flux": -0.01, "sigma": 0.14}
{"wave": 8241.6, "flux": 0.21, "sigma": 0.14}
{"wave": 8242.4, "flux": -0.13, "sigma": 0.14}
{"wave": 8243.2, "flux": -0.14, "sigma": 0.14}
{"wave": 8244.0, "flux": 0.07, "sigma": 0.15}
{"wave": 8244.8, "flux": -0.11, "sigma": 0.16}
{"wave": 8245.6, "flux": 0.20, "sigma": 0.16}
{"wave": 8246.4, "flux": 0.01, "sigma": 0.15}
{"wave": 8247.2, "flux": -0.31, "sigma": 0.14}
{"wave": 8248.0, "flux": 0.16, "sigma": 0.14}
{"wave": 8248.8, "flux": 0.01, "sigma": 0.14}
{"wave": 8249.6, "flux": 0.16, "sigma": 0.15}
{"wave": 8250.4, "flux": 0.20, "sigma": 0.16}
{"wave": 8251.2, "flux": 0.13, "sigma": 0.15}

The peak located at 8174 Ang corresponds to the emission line [O II] 3727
